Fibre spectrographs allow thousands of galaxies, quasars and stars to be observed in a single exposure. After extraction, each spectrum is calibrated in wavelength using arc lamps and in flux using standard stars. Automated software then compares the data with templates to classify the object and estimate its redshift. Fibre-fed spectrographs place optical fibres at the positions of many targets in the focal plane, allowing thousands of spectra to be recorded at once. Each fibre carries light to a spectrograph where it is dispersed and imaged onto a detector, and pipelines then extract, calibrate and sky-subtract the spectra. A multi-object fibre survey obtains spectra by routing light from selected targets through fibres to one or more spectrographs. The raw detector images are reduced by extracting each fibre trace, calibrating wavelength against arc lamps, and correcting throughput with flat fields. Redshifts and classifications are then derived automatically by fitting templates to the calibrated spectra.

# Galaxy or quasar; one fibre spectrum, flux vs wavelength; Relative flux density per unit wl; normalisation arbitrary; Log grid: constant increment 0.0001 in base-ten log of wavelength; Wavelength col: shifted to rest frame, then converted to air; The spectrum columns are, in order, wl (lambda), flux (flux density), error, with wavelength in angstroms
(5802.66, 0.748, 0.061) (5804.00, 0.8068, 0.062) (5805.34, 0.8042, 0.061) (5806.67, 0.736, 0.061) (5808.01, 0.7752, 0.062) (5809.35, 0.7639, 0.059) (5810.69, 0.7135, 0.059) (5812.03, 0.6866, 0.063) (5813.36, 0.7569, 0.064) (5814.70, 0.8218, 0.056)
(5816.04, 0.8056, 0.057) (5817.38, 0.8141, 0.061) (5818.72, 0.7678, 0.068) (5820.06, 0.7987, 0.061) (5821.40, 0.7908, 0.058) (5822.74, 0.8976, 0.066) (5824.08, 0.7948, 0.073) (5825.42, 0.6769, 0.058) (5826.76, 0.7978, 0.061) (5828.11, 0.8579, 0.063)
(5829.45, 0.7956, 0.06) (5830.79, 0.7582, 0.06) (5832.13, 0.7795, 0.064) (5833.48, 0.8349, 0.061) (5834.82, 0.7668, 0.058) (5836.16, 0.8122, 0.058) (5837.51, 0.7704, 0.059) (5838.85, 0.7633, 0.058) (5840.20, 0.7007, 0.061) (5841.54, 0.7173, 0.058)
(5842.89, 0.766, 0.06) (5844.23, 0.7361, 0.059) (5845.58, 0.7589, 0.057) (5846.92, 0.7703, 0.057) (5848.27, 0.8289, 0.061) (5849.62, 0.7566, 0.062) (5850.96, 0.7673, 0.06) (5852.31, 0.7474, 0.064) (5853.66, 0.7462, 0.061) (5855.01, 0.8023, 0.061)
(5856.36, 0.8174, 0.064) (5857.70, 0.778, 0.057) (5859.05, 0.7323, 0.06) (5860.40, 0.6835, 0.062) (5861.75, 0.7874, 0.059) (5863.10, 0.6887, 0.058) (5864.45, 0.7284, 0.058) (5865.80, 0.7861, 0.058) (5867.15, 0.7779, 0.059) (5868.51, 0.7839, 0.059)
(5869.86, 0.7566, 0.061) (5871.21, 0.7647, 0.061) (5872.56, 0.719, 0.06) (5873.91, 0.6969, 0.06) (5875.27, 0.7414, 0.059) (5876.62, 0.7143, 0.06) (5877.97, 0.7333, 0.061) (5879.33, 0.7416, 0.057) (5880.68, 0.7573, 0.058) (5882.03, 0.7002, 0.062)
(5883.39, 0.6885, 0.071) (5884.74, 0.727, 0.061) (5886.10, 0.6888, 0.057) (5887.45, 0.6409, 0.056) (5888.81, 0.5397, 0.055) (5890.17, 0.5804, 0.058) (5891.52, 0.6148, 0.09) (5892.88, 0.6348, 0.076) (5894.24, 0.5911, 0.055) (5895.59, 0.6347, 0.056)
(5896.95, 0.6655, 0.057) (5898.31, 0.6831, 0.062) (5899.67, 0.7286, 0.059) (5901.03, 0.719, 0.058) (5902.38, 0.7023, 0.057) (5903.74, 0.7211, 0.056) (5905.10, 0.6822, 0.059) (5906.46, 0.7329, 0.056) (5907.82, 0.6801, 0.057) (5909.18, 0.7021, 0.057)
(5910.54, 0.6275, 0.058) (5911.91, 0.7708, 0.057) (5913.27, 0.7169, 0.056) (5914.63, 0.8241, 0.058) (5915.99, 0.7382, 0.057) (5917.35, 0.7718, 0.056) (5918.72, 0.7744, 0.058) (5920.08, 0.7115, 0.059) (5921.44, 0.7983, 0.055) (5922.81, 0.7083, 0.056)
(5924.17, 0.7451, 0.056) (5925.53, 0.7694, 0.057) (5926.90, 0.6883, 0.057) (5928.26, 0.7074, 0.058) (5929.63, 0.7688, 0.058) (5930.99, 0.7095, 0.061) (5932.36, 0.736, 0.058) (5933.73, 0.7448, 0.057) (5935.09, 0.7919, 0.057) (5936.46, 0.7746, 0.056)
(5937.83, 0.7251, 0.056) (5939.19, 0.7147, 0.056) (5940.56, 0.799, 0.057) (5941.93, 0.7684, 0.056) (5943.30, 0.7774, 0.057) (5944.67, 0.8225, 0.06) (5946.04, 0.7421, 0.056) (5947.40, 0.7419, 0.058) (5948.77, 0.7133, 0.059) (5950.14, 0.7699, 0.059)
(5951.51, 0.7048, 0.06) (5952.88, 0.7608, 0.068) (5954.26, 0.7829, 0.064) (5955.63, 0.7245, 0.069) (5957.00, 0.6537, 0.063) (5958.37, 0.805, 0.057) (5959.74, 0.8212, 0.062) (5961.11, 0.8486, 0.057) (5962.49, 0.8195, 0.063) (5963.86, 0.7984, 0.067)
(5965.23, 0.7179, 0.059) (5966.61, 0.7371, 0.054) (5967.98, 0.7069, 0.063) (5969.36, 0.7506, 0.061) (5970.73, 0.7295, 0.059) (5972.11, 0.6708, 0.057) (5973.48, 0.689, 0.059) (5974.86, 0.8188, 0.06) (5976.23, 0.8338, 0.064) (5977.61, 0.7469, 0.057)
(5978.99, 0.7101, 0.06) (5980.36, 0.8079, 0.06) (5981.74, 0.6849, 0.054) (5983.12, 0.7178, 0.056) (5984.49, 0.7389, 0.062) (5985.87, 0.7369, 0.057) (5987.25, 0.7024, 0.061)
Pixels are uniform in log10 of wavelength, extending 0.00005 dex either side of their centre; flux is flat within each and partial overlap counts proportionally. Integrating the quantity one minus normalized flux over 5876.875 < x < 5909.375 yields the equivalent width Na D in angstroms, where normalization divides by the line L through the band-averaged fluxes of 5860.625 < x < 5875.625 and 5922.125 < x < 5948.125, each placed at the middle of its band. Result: 3.0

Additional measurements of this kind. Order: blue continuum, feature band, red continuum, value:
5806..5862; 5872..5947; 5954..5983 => 4.5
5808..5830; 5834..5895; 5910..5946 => 3.2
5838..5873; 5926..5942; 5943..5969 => 0.3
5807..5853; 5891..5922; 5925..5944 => 2.0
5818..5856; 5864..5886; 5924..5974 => 0.9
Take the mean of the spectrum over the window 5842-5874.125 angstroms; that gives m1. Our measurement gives 0.758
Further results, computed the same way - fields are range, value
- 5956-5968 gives 0.77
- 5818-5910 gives 0.735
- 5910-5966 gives 0.754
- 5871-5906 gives 0.684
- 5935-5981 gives 0.758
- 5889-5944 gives 0.717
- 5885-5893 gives 0.621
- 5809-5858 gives 0.776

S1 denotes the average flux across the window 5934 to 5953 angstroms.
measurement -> 0.758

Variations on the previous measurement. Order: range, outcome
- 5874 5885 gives 0.724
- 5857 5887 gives 0.735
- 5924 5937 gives 0.743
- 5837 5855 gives 0.758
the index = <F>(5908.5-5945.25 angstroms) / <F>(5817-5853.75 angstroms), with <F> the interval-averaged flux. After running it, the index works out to 1.0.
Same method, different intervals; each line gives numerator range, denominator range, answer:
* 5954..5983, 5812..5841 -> 0.96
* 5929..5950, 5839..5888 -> 1.02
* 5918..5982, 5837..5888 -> 1.01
